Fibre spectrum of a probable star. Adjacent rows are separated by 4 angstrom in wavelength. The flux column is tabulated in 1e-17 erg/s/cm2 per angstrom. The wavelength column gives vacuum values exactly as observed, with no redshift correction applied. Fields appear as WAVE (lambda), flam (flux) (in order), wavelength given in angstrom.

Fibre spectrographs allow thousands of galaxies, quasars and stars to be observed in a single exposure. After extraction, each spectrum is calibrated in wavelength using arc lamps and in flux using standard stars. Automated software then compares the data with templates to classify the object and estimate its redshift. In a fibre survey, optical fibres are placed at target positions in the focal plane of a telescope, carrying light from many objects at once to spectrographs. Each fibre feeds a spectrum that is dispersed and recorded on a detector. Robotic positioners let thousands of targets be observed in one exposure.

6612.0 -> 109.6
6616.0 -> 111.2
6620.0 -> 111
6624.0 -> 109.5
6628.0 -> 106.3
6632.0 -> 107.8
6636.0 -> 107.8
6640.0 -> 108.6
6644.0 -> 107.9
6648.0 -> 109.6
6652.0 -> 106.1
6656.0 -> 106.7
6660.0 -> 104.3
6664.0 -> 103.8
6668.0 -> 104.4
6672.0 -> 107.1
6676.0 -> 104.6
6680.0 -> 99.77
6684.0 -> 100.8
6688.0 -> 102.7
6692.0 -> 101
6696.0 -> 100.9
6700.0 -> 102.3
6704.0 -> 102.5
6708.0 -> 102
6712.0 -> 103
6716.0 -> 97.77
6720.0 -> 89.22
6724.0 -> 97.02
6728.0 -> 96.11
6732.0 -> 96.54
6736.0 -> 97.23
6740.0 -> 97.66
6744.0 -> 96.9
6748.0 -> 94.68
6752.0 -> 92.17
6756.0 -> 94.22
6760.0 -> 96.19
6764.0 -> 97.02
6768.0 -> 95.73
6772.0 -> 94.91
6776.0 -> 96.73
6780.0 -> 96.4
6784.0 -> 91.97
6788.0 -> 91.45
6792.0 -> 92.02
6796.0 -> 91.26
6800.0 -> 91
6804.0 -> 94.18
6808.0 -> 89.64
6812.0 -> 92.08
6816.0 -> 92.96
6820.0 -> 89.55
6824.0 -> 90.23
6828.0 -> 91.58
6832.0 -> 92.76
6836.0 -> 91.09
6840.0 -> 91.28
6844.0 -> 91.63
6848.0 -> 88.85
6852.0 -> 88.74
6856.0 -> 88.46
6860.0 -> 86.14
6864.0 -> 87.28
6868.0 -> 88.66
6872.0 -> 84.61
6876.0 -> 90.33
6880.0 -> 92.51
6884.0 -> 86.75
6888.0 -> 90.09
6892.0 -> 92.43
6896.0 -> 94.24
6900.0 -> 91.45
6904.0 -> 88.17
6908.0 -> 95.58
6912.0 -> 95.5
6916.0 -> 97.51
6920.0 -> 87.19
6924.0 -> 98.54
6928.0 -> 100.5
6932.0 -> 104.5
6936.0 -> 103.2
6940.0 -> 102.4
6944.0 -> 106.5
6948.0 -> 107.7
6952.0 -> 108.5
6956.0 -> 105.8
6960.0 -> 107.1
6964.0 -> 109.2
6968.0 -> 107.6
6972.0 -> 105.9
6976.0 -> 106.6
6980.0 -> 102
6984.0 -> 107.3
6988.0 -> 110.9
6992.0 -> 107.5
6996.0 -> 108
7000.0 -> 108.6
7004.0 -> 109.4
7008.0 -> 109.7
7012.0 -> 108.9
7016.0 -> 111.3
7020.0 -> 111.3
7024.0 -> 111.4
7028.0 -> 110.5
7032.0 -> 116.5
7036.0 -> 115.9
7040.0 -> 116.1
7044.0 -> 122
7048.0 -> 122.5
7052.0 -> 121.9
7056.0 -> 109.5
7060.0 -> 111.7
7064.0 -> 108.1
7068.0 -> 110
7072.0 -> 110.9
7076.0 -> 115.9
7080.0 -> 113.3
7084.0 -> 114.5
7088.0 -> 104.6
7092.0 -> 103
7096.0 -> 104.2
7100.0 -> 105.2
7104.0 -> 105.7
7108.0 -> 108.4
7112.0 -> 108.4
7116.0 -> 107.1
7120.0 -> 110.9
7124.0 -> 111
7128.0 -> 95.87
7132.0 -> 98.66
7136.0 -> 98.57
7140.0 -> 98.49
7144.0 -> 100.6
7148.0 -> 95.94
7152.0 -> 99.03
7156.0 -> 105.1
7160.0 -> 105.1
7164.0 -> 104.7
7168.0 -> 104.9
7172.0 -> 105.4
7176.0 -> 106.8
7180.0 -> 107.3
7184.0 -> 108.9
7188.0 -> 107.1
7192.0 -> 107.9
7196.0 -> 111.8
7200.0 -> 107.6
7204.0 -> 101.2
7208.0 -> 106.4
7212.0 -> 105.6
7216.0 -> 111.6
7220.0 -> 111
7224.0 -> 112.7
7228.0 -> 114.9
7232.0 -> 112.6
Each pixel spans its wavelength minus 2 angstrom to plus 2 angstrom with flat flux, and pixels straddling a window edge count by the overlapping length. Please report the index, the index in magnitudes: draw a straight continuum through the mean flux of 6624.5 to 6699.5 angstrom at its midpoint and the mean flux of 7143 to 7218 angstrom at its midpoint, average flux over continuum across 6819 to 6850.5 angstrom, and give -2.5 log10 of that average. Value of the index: 0.16 mag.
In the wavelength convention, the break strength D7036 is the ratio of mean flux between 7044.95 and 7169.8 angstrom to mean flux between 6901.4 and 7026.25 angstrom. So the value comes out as 1.02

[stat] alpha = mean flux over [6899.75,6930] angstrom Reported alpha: 94.5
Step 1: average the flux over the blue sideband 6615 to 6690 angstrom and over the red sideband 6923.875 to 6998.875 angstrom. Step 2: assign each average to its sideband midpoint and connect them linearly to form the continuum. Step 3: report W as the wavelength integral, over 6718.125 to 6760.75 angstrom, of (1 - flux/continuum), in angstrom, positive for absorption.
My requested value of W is 4.4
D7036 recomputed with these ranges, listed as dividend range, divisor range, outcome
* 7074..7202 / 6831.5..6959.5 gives 1.12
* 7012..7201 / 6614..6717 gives 1.03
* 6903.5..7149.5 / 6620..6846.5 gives 1.09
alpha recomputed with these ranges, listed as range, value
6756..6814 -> 93.6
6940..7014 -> 107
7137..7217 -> 105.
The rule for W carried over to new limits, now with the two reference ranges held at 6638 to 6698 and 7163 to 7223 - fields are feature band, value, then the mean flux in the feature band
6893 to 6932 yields 4.08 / 94.8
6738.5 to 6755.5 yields 1.58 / 95.2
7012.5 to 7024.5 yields -0.52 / 111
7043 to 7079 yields -2.65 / 114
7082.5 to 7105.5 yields 0.17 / 106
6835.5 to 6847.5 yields 1.64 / 91.1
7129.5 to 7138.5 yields 0.72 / 98.5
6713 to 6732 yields 1.67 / 95.6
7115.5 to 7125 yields -0.26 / 110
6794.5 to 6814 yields 2.53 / 91.6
